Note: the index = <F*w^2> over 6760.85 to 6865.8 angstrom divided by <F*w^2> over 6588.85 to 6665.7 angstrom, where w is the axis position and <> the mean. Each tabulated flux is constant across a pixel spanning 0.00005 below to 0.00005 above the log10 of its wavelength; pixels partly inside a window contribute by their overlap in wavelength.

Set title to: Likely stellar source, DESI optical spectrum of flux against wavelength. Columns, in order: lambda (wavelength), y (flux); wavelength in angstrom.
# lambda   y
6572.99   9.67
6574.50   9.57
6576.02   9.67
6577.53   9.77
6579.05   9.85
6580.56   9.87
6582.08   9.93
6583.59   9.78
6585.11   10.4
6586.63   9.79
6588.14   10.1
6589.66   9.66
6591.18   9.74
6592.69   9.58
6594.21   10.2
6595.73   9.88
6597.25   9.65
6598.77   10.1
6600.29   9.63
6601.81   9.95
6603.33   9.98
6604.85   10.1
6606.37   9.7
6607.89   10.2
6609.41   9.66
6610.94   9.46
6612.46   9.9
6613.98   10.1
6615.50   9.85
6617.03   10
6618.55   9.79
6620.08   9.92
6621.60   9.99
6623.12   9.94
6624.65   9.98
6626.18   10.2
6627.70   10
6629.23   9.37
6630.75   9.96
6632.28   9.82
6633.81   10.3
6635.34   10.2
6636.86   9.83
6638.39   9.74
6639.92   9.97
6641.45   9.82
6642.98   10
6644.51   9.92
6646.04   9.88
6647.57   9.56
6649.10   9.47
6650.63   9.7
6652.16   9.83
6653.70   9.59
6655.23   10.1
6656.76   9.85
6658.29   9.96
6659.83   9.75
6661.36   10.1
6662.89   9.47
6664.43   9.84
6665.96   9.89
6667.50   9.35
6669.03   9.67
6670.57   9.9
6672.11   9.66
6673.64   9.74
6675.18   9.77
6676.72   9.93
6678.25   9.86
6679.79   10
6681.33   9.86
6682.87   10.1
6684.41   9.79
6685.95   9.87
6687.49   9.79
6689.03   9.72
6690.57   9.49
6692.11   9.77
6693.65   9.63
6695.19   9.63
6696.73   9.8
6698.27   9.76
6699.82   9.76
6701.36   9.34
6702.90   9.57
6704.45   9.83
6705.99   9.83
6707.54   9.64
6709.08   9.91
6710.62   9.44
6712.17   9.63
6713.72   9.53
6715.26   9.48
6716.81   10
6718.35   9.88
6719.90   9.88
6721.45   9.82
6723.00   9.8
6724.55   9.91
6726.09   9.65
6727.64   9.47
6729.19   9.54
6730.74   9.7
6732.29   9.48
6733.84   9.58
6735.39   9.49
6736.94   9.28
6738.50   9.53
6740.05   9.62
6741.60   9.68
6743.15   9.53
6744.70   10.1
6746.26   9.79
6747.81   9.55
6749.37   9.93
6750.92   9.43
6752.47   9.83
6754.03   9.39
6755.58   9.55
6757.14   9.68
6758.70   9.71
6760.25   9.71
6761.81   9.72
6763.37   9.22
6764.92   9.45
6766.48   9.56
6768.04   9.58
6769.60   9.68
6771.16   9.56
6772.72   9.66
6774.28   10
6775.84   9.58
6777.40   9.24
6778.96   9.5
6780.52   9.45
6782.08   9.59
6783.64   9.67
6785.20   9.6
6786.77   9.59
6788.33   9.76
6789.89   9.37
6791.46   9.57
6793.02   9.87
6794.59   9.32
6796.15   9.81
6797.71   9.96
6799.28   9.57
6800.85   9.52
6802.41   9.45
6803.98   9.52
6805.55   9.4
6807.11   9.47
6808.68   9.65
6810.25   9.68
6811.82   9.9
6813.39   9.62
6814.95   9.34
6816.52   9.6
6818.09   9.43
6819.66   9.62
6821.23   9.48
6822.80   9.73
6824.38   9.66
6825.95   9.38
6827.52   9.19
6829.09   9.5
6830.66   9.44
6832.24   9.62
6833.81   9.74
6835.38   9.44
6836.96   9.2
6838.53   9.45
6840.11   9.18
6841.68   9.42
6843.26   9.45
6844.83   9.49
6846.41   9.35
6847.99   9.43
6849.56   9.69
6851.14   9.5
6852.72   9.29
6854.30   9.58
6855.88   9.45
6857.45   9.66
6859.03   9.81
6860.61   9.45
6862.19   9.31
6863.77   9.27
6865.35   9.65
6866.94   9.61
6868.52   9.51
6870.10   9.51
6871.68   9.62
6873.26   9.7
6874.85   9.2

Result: 1.0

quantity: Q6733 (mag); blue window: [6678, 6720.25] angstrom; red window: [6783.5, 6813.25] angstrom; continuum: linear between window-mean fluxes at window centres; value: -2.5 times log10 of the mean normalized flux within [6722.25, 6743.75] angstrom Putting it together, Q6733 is 0.01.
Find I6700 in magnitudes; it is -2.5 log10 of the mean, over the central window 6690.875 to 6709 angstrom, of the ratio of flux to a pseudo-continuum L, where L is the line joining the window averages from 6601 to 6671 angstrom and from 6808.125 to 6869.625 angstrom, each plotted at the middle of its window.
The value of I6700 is 0.01 mag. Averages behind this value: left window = 9.86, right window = 9.51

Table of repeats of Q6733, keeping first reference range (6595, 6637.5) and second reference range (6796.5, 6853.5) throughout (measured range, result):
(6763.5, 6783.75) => 0.00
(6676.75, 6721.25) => 0.00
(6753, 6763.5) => 0.01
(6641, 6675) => 0.01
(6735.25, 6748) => 0.00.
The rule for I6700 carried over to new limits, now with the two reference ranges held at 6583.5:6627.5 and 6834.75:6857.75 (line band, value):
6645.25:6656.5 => 0.01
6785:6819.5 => -0.01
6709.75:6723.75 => 0.00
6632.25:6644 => -0.01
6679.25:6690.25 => -0.01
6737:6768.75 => 0.00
